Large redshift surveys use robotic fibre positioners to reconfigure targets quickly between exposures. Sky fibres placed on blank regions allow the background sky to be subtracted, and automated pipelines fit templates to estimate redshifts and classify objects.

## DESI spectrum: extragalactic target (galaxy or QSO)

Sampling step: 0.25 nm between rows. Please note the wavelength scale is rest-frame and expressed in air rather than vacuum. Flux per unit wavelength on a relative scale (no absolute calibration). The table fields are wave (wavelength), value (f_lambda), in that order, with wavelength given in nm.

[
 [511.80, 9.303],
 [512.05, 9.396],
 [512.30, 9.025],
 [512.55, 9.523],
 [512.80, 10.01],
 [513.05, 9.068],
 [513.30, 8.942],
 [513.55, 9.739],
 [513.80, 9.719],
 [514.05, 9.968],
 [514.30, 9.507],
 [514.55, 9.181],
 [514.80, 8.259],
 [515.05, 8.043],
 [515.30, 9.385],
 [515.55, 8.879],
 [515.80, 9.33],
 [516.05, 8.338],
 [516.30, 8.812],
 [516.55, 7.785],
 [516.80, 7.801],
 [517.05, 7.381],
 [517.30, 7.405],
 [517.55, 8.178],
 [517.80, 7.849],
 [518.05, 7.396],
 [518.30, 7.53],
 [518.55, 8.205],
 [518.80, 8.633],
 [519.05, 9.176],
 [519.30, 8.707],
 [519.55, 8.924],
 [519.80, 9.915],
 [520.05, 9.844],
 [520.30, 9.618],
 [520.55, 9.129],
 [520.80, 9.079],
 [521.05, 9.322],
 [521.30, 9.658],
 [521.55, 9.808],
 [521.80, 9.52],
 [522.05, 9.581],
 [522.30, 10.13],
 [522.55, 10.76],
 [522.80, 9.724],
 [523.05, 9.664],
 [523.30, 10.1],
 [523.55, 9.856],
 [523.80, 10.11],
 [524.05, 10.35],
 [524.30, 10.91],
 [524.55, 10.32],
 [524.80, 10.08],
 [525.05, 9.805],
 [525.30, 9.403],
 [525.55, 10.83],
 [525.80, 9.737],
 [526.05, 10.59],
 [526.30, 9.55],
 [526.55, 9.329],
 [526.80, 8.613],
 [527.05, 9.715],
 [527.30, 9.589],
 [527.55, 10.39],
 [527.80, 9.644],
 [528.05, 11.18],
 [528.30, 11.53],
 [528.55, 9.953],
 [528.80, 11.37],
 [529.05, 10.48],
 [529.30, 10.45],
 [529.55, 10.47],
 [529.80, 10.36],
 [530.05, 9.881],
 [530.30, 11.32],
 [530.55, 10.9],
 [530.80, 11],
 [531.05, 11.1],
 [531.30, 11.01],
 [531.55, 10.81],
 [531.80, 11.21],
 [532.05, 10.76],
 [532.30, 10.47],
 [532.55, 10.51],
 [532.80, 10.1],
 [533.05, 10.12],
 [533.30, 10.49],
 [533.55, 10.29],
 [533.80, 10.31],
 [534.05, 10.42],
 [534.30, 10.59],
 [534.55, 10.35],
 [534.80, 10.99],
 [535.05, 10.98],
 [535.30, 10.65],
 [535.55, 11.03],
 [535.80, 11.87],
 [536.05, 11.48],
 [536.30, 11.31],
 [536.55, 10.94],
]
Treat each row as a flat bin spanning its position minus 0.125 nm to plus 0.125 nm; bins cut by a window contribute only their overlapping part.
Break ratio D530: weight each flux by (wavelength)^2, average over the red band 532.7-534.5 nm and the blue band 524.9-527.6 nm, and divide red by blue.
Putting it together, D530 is 1.1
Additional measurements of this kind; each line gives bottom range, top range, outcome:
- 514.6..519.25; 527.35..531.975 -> 1.36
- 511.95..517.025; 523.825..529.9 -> 1.19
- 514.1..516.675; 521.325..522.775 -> 1.16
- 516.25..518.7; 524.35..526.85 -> 1.31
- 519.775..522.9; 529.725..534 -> 1.14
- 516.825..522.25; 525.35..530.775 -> 1.21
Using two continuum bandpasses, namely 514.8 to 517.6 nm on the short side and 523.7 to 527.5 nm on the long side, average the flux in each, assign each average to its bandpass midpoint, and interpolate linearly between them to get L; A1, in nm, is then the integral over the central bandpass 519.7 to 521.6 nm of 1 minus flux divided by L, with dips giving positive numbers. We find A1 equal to -0.10 nm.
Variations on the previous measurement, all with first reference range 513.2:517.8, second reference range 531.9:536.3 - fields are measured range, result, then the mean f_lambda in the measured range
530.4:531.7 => -0.077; 11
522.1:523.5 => -0.084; 10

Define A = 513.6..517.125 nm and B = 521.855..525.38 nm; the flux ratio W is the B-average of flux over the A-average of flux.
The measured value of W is 1.14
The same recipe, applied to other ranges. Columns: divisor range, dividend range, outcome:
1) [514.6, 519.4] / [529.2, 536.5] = 1.30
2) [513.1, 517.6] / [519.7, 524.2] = 1.12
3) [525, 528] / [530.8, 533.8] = 1.08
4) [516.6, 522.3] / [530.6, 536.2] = 1.23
